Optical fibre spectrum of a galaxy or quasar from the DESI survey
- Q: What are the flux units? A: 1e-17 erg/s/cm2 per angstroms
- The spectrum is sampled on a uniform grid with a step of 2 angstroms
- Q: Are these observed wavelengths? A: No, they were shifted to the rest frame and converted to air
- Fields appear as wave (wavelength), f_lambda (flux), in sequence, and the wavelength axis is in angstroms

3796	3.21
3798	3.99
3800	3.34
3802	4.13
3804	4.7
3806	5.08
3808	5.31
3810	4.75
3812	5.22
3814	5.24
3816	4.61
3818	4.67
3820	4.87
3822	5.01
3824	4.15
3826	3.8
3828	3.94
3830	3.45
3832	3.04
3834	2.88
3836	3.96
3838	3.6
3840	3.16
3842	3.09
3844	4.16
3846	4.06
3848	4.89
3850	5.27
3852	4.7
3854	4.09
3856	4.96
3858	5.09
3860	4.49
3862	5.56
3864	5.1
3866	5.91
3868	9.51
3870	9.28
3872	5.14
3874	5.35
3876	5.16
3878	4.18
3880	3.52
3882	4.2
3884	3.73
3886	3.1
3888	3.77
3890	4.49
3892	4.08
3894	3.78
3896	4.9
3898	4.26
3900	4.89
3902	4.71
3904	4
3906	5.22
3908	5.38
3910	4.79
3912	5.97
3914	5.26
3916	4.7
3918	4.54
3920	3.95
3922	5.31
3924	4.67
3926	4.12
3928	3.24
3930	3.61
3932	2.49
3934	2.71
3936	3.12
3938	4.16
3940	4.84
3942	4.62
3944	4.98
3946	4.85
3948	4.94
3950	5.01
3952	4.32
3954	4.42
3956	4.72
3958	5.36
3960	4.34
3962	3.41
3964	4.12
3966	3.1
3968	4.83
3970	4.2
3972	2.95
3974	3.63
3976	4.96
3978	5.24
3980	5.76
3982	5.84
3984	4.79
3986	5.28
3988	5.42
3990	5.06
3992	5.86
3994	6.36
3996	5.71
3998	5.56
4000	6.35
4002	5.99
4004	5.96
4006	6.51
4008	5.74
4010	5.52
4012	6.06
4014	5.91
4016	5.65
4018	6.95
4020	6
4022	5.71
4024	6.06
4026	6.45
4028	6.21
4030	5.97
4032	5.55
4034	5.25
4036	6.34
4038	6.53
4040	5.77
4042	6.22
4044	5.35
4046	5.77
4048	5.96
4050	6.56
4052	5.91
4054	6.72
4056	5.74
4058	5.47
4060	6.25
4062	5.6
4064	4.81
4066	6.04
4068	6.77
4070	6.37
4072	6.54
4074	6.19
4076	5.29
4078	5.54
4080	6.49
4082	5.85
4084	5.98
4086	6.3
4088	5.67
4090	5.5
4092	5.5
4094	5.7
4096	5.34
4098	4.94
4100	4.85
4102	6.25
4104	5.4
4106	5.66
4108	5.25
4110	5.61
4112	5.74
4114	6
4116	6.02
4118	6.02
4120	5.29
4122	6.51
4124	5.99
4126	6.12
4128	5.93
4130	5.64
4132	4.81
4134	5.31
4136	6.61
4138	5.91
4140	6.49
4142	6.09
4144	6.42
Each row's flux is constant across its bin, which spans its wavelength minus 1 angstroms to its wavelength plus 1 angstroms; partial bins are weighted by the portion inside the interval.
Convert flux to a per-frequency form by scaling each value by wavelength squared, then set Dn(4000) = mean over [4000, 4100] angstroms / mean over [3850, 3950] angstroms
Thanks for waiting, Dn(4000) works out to 1.36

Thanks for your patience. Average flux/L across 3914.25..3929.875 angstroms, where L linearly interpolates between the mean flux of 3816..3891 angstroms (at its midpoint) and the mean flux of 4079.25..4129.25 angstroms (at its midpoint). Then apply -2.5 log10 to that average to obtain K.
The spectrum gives 0.13 mag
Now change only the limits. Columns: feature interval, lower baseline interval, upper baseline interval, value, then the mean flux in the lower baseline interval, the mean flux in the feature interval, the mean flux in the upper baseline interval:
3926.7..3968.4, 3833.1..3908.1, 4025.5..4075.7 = 0.26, 4.67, 4.14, 6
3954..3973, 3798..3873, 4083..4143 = 0.25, 4.7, 4.13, 5.75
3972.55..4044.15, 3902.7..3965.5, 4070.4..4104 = -0.14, 4.42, 5.75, 5.75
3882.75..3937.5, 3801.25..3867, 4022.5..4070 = 0.17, 4.45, 4.25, 5.98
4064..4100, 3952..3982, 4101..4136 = -0.08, 4.41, 5.82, 5.76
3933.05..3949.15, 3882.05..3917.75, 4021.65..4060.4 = 0.16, 4.52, 4.29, 5.99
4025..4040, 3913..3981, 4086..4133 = -0.20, 4.31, 6.02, 5.65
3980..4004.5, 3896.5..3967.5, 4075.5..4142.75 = -0.17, 4.41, 5.68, 5.76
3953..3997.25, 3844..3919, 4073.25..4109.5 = 0.10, 4.91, 4.79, 5.65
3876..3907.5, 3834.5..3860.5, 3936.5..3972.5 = 0.02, 4.24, 4.24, 4.4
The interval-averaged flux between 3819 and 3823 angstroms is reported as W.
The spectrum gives 4.94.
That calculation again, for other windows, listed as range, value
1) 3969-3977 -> 3.93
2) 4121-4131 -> 6.04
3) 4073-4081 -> 5.88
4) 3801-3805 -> 4.42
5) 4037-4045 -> 5.97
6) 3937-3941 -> 4.5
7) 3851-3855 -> 4.39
